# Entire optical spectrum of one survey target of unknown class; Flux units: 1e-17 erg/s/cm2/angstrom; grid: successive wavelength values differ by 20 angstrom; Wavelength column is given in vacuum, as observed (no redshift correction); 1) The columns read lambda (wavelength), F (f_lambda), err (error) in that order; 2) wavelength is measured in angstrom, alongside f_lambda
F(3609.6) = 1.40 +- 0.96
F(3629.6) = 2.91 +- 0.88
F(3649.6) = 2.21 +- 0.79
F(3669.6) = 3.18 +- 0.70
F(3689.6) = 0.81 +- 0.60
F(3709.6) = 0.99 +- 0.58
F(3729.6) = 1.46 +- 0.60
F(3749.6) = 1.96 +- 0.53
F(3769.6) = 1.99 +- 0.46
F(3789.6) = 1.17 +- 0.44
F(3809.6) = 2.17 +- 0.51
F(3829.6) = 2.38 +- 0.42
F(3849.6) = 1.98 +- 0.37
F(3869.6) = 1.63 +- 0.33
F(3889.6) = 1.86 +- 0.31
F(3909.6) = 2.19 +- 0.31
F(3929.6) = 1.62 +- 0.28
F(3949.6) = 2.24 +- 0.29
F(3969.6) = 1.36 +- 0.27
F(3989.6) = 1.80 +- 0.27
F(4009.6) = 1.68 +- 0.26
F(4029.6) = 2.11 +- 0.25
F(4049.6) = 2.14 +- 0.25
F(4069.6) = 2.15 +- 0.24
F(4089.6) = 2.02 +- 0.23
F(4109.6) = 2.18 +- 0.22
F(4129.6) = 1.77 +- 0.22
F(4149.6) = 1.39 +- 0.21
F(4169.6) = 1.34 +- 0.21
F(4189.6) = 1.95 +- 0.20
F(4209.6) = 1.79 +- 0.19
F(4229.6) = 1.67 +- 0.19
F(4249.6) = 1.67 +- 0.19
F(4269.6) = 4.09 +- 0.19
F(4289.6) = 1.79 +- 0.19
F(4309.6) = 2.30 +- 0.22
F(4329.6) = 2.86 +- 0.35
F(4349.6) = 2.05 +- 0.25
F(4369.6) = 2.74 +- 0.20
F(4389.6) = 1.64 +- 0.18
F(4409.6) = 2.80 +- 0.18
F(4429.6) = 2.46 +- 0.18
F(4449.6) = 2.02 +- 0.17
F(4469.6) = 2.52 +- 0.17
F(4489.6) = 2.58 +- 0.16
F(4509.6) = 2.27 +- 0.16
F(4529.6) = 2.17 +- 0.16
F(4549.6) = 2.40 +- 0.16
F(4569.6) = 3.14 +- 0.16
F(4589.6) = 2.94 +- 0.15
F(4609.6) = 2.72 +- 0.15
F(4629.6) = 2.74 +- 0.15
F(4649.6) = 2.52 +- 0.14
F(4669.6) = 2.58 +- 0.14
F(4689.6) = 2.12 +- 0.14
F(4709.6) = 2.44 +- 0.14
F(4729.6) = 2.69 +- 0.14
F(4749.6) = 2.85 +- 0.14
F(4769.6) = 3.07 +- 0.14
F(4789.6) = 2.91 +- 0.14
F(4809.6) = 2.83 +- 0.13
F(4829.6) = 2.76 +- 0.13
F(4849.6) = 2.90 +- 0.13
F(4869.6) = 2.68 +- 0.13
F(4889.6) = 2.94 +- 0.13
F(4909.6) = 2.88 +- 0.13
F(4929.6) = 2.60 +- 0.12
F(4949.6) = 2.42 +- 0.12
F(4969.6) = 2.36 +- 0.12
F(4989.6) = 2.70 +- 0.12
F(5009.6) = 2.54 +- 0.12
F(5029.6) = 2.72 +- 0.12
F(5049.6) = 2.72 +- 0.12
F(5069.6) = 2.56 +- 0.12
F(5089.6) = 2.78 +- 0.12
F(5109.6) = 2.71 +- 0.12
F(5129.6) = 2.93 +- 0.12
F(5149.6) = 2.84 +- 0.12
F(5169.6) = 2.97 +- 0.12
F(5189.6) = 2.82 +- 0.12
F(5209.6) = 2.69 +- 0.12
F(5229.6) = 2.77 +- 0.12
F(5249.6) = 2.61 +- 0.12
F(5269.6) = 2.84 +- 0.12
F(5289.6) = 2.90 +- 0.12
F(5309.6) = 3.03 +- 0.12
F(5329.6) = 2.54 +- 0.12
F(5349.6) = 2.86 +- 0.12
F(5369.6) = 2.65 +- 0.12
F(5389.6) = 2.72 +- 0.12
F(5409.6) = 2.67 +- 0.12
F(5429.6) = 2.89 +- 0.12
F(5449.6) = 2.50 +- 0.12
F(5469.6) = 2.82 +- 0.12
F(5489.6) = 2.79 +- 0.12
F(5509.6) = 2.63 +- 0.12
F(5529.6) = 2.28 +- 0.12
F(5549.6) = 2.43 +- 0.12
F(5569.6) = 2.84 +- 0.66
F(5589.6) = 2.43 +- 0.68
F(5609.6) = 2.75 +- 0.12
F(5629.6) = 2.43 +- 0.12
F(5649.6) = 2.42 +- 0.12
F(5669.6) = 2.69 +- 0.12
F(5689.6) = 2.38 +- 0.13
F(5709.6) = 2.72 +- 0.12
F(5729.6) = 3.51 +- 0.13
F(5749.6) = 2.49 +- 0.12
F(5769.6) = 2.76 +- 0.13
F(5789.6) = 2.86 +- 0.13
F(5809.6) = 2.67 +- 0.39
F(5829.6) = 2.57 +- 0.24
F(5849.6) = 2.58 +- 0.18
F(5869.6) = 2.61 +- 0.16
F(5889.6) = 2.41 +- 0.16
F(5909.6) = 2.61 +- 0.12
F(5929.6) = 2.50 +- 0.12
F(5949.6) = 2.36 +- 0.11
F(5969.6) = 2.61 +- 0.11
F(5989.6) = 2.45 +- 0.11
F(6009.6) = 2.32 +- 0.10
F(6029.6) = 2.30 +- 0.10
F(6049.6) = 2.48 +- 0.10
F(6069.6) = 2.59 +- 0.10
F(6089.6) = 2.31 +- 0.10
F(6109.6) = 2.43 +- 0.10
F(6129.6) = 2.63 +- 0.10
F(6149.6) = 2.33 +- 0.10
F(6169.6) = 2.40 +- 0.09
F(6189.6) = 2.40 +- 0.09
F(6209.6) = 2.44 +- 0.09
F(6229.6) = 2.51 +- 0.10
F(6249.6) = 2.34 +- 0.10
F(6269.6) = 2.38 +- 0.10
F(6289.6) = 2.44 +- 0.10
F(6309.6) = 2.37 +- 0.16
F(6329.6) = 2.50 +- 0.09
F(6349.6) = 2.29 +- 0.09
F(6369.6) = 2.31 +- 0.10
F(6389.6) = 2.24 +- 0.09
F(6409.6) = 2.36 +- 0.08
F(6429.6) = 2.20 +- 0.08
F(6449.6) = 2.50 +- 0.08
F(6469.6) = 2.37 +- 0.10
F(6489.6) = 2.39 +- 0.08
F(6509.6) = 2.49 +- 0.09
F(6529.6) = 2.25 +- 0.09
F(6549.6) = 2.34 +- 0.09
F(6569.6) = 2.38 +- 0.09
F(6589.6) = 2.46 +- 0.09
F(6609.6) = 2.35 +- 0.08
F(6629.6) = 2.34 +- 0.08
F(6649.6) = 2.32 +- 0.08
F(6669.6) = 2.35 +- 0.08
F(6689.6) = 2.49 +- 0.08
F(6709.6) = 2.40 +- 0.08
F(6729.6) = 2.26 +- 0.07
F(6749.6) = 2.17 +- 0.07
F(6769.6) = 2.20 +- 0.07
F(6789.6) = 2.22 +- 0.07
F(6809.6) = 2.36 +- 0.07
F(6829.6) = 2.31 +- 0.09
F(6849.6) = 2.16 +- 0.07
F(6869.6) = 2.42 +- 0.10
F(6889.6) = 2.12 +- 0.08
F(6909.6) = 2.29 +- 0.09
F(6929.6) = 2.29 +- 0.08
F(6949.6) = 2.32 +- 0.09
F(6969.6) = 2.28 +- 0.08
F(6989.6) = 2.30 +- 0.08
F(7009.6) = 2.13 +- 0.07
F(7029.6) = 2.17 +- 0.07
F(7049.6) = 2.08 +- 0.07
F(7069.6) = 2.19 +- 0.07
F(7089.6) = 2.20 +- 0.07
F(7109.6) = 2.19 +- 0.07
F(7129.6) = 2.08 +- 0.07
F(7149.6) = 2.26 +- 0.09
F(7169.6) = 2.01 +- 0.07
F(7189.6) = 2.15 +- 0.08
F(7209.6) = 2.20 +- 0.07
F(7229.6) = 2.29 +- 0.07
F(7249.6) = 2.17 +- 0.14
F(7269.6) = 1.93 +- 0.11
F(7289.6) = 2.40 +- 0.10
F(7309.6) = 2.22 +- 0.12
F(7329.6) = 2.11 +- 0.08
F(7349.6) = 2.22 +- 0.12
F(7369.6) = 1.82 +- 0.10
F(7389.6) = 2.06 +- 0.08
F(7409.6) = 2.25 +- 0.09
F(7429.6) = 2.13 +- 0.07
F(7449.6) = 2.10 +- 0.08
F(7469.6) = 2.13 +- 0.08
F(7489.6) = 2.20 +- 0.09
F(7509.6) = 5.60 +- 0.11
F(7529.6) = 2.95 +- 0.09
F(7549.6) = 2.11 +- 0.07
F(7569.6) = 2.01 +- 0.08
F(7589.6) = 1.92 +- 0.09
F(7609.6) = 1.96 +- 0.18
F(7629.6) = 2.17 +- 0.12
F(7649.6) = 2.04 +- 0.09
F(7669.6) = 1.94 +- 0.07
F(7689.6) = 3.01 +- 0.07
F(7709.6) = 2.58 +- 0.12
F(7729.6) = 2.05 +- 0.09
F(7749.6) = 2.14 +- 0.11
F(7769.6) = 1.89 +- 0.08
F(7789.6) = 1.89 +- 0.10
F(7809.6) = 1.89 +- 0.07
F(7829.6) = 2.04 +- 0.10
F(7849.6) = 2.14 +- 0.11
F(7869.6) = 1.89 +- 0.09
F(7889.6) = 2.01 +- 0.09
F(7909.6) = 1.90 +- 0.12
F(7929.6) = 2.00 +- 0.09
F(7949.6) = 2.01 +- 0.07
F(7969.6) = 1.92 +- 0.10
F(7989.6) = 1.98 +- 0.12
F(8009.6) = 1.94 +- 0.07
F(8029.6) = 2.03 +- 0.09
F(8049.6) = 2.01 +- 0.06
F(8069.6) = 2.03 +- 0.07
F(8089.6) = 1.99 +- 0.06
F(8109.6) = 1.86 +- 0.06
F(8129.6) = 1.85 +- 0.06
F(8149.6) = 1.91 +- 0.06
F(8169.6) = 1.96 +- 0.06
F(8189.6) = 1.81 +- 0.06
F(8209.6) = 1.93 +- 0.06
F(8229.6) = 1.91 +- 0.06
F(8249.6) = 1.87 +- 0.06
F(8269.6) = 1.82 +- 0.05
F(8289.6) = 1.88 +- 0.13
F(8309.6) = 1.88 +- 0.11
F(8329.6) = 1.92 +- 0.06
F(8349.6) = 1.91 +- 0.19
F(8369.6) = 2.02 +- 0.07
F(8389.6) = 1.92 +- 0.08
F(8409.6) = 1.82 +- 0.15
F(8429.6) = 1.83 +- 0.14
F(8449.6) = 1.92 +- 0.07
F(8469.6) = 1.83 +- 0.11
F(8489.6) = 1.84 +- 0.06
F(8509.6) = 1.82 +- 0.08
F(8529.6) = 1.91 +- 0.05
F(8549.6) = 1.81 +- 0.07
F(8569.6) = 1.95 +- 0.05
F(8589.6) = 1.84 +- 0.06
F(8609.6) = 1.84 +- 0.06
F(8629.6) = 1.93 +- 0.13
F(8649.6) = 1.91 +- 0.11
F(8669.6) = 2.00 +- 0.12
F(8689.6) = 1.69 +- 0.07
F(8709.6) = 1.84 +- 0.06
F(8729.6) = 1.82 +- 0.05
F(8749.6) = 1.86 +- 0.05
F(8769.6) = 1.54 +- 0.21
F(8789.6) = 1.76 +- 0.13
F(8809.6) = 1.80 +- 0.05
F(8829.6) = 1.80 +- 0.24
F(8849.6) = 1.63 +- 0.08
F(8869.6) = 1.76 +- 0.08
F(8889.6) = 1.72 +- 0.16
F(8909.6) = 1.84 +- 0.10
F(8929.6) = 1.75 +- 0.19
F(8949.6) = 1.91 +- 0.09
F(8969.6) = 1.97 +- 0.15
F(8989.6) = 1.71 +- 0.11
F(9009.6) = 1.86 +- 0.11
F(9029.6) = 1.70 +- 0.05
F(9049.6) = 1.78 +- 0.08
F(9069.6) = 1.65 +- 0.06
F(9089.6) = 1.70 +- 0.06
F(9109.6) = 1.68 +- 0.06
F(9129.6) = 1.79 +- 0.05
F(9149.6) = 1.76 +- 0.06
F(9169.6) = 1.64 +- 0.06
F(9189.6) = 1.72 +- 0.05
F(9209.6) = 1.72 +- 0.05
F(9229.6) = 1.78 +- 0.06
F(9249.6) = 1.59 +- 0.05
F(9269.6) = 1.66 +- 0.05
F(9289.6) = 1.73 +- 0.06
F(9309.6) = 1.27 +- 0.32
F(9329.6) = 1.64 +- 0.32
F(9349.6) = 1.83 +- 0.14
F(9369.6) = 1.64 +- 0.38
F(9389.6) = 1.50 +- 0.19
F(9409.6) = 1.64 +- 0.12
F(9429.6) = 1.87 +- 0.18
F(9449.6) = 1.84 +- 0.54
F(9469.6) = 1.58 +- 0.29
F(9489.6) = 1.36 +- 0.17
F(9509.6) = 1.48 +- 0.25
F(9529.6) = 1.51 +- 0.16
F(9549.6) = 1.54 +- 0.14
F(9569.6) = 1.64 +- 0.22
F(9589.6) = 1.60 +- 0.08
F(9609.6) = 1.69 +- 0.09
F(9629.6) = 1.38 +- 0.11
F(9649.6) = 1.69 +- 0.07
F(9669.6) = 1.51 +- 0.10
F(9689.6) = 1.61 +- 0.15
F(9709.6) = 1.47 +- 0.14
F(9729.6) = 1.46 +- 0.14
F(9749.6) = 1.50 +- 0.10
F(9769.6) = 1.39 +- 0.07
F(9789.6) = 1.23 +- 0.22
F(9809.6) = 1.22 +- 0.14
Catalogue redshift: 0.14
